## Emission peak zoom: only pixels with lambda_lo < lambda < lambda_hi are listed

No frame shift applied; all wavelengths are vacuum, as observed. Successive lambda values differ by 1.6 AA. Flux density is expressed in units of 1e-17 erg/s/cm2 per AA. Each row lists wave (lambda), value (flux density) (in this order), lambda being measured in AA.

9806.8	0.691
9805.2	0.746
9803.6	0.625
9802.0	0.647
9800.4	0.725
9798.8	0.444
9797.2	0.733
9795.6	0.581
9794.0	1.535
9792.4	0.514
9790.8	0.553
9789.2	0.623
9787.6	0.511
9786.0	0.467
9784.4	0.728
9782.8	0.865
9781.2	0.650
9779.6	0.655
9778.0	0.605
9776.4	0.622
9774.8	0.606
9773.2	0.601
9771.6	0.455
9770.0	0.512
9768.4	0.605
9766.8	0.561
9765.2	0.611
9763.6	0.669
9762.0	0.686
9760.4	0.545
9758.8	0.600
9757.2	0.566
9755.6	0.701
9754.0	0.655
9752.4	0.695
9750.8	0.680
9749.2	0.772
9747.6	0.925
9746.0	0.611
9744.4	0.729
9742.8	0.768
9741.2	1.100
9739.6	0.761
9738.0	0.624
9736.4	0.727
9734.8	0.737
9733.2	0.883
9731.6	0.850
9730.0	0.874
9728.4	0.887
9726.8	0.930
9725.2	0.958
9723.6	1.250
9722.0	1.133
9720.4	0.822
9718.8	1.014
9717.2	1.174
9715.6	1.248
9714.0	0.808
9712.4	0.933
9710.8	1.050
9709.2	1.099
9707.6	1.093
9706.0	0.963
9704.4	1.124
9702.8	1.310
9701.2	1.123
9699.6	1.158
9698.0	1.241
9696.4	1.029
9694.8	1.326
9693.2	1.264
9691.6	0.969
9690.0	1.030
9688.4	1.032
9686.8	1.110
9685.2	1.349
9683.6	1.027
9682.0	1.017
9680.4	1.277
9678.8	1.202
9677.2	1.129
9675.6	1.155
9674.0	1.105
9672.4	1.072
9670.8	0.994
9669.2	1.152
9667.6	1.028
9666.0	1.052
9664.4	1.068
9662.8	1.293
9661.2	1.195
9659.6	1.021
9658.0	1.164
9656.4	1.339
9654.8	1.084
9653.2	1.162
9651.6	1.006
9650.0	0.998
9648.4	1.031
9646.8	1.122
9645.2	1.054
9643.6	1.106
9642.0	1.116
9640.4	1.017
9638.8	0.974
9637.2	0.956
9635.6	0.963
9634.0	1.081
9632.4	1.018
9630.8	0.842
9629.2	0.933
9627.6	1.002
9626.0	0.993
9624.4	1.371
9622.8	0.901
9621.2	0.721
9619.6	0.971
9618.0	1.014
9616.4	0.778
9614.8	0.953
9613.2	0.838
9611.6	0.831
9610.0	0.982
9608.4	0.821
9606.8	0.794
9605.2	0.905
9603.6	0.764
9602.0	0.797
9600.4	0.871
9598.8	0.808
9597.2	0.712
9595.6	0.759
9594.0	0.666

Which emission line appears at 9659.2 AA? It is Mg II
